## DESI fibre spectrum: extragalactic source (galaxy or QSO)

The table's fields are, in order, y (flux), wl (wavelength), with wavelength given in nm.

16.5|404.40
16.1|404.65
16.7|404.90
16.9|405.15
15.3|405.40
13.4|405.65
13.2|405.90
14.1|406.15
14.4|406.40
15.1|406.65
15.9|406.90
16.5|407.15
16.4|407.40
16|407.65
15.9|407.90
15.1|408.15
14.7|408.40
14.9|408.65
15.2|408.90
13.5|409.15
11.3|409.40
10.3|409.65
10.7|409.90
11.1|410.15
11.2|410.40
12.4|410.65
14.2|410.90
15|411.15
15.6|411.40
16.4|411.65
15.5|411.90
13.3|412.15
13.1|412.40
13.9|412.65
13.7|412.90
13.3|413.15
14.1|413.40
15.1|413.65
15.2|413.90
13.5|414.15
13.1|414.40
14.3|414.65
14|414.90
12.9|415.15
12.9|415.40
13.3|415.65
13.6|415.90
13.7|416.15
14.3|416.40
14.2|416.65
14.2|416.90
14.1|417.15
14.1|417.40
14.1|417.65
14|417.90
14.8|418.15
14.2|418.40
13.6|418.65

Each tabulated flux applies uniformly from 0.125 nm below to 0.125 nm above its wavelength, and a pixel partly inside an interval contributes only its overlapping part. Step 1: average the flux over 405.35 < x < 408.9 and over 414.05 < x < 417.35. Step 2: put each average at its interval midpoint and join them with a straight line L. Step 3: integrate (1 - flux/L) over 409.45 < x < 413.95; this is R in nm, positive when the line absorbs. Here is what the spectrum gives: 0.26 nm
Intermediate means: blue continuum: 15.1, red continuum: 13.7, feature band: 13.5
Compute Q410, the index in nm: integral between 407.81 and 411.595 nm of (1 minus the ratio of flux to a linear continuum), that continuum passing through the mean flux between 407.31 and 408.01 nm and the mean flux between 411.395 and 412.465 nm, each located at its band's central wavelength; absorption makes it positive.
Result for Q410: 0.50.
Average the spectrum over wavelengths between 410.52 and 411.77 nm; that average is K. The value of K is 14.7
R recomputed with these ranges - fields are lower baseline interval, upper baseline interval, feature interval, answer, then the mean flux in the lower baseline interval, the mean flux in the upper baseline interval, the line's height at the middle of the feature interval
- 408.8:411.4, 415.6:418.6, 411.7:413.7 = -0.137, 12.6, 14.1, 13.1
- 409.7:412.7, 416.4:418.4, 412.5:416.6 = 0.015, 13.4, 14.2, 13.9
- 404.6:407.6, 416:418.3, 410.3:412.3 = 0.075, 15.3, 14.2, 14.8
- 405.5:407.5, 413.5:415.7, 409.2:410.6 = 0.319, 14.9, 13.8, 14.4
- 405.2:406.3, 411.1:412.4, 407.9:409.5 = 0.030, 14.2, 15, 14.6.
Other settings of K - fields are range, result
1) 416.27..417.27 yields 14.2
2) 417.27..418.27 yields 14.2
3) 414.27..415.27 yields 13.6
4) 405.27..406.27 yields 14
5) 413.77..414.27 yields 14.4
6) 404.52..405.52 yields 16.3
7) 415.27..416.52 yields 13.6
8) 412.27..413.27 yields 13.5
